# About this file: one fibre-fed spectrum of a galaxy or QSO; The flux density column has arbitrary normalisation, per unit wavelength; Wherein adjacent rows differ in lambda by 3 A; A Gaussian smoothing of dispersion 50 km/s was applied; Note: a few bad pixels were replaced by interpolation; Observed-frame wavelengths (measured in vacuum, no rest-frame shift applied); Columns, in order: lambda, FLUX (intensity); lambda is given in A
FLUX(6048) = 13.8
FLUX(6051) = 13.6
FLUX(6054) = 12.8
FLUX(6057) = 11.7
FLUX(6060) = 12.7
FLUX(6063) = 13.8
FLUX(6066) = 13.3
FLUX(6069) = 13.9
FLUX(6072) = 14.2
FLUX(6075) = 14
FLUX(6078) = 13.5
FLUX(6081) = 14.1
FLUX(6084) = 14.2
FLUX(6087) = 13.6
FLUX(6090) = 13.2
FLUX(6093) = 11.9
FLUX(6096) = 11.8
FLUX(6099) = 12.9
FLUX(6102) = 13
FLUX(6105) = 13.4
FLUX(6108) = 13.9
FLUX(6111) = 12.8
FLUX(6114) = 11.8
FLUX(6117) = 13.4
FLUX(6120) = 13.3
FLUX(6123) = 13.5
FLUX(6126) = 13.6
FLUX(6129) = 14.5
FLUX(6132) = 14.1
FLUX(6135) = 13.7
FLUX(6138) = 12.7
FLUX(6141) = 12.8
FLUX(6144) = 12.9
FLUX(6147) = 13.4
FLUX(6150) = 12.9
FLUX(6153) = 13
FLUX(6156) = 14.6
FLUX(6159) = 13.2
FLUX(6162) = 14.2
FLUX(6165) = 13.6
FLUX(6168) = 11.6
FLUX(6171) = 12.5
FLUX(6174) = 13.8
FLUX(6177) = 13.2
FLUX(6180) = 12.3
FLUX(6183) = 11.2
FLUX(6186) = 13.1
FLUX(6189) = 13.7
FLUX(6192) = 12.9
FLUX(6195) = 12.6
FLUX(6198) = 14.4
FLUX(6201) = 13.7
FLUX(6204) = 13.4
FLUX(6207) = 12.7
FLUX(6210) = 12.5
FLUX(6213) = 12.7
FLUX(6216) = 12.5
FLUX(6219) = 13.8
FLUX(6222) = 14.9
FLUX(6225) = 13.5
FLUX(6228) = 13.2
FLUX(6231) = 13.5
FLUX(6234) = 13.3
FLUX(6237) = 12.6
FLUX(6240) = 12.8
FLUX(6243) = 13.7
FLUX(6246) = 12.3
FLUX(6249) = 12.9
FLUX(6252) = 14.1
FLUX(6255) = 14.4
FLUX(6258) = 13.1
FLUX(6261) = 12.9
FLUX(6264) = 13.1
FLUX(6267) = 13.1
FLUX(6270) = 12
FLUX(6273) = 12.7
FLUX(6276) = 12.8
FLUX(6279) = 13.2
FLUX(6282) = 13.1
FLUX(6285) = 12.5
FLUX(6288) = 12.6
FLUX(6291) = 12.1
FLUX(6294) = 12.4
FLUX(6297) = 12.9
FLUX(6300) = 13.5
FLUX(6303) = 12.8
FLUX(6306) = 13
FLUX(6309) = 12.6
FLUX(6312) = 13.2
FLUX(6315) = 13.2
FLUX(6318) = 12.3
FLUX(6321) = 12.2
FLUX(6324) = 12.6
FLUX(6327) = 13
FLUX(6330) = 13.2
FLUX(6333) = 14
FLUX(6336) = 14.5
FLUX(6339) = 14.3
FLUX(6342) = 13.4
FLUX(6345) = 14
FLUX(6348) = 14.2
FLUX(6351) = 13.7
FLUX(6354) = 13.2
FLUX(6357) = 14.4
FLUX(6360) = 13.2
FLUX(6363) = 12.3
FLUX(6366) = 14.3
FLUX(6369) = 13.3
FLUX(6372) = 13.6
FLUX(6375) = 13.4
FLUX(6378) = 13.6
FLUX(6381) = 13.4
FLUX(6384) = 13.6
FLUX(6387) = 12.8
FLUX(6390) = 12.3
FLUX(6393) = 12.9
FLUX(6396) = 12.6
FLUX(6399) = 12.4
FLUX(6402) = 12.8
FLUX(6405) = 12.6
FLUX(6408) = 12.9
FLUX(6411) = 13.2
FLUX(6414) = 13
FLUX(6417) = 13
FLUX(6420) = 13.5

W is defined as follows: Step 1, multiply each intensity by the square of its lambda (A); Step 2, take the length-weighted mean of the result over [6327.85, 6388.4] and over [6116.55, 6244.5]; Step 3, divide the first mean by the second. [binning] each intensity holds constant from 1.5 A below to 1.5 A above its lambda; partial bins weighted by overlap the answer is 1.1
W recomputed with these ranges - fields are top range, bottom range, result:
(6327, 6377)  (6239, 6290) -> 1.08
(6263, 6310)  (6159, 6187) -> 1.03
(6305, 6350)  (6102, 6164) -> 1.06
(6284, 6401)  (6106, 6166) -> 1.05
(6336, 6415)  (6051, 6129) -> 1.10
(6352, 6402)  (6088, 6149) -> 1.09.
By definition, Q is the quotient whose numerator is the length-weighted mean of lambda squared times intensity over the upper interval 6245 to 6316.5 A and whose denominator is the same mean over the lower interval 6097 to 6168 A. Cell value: 1.02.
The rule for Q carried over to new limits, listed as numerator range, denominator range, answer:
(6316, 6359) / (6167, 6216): 1.10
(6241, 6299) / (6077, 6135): 1.03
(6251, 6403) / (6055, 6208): 1.06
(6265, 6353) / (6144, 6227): 1.03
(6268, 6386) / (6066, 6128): 1.07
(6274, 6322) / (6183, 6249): 1.00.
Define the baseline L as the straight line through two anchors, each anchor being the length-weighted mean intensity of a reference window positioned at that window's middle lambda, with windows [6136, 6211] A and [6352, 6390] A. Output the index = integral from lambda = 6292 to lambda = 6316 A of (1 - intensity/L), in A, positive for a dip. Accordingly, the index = 0.6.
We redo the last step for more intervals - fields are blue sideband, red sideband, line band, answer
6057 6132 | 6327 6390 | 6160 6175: 0.3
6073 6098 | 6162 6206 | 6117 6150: -0.6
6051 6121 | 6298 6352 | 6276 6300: 1.0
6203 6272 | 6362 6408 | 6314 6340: -0.3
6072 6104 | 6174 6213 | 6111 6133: -0.4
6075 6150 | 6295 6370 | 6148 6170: 0.0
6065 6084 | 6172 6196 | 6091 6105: 1.1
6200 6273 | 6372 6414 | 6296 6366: -1.4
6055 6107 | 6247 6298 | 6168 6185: 0.7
